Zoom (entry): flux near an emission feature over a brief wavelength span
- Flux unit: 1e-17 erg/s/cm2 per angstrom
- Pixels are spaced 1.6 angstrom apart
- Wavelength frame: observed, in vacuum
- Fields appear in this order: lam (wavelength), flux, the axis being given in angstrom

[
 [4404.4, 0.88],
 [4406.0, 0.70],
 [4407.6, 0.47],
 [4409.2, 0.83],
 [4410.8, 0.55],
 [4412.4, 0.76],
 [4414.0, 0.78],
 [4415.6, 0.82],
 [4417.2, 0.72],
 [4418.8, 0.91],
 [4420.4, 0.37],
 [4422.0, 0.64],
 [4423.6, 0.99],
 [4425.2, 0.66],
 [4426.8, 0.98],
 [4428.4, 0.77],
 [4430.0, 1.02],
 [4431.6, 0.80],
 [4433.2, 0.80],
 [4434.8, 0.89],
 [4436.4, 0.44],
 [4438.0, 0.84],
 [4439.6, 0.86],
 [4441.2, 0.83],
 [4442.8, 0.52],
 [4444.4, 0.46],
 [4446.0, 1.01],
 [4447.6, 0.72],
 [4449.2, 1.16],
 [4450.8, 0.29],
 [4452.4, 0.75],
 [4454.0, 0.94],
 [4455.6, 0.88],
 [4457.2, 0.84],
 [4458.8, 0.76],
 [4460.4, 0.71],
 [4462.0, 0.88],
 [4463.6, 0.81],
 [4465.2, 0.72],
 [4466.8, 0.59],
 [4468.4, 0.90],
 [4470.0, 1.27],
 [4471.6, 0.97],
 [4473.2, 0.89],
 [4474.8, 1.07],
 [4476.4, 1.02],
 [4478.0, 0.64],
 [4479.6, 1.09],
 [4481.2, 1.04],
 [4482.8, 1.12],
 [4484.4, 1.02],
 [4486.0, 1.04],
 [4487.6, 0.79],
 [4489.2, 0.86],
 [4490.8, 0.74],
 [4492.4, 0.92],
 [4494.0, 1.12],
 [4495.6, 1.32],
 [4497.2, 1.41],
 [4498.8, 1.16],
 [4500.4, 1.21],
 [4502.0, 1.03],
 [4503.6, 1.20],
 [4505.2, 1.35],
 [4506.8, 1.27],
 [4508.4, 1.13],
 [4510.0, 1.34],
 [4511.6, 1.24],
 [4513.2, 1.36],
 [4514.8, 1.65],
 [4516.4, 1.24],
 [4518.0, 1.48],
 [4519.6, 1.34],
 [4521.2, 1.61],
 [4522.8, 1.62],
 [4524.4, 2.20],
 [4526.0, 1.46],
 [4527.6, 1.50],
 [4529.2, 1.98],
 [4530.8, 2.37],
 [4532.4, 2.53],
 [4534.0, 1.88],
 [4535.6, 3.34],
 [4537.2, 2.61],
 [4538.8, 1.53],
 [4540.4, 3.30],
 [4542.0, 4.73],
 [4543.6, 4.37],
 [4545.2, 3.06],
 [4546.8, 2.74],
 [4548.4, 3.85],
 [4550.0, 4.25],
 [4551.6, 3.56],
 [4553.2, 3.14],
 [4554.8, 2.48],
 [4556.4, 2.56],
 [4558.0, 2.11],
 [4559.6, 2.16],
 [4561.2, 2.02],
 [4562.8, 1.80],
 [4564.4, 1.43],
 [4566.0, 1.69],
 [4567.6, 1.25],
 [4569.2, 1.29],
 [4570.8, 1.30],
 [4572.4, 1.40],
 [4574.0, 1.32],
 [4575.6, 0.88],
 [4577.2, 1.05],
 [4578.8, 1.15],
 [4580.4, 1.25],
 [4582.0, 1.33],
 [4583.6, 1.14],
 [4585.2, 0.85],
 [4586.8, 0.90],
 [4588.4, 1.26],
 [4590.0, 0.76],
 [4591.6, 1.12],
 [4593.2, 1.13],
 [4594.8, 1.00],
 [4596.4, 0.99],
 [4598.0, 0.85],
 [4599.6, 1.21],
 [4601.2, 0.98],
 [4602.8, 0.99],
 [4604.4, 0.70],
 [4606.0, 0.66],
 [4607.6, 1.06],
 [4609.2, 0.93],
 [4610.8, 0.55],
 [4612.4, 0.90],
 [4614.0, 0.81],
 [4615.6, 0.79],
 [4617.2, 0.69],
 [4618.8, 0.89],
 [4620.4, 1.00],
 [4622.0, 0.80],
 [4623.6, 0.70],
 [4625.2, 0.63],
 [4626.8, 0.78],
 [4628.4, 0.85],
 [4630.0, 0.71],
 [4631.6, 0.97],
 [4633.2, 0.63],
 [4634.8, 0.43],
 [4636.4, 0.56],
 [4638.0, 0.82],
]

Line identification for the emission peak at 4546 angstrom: C IV 1549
